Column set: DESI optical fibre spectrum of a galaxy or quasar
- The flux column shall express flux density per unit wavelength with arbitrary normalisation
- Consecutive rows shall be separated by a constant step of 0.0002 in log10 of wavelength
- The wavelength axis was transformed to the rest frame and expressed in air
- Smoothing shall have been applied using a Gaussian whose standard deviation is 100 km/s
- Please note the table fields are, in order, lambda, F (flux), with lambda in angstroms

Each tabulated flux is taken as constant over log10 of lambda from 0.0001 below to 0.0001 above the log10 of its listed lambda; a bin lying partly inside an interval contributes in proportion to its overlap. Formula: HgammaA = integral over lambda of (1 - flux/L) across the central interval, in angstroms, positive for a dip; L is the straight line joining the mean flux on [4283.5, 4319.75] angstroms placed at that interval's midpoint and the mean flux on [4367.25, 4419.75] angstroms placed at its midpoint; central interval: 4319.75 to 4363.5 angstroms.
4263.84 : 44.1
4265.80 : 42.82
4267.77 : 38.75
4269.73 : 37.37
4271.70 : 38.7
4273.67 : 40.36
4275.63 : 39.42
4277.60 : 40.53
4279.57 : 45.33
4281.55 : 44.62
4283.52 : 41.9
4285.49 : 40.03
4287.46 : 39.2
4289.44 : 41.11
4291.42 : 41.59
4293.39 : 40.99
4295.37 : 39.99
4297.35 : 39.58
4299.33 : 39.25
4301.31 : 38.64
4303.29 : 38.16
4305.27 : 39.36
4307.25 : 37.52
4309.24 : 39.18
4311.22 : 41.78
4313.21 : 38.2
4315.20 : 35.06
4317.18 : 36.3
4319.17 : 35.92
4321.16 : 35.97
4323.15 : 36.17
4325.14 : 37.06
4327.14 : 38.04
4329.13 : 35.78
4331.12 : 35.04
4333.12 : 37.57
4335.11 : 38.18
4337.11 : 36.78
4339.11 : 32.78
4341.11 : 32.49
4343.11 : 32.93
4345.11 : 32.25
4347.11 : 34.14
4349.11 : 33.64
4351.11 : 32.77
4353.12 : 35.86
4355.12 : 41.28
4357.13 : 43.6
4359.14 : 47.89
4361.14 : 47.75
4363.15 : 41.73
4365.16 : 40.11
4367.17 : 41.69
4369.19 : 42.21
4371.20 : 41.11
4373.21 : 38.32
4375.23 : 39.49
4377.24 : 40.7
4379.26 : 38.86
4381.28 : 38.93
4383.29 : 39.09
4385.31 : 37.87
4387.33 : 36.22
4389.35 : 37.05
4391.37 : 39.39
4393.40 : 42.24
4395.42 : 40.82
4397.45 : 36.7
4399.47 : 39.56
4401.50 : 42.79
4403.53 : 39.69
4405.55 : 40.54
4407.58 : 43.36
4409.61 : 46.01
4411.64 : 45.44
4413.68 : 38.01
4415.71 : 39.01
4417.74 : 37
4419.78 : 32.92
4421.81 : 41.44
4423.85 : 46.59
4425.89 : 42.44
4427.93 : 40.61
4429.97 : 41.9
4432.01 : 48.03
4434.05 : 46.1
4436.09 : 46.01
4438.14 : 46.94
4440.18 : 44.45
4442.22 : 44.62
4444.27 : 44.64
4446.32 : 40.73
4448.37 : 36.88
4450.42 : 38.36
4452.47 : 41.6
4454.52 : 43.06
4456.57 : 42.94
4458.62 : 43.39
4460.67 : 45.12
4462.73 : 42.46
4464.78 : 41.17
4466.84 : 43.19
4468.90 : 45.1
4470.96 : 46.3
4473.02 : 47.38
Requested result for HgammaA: 2.5 angstroms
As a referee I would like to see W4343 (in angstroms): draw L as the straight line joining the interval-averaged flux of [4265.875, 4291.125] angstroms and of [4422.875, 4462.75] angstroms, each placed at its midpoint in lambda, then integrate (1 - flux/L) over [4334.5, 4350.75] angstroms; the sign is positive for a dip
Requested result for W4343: 3.0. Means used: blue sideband 40.7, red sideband 43.4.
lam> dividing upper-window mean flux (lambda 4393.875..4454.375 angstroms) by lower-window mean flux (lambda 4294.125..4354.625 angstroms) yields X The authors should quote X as 1.1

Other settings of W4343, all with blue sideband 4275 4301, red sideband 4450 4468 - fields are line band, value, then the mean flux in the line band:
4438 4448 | -0.28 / 43.6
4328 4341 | 1.76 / 35.8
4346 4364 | 0.78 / 39.8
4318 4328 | 1.14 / 36.6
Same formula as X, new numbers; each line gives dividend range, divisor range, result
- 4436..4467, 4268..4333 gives 1.10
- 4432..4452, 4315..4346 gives 1.22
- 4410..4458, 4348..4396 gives 1.06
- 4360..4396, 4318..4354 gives 1.14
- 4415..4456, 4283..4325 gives 1.09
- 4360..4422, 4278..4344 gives 1.05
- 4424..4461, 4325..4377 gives 1.13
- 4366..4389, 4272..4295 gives 0.96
